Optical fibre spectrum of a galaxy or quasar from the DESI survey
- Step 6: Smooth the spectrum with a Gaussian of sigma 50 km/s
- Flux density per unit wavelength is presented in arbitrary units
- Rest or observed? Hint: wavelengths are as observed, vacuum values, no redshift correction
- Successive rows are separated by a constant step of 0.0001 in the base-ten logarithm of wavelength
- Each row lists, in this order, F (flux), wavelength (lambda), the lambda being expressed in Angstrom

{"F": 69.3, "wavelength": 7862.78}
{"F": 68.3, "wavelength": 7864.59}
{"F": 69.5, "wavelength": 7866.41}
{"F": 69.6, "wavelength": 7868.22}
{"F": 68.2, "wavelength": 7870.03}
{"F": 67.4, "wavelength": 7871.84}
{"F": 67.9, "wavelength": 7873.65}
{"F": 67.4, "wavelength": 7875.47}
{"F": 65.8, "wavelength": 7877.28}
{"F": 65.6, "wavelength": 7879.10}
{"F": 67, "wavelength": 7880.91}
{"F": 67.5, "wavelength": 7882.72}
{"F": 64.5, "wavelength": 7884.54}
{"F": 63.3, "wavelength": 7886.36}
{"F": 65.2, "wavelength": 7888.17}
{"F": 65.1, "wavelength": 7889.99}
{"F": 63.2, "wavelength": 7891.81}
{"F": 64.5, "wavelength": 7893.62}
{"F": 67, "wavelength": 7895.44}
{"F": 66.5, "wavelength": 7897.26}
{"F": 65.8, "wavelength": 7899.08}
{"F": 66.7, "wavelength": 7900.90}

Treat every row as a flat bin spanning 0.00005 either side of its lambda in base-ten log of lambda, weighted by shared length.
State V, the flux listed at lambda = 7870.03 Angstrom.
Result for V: 68.2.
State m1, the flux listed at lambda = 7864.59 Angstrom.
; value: 68.3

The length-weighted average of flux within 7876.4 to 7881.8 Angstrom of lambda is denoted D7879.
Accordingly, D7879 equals 66.1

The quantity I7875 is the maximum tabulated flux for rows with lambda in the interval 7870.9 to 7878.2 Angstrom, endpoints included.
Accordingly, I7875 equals 67.9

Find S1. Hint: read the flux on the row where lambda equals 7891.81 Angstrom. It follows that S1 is 63.2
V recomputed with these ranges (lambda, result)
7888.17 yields 65.2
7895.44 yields 67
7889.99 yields 65.1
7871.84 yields 67.4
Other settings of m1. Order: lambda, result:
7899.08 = 65.8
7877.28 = 65.8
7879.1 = 65.6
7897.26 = 66.5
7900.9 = 66.7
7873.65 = 67.9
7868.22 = 69.6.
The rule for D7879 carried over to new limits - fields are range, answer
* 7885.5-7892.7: 64.2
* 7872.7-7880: 66.6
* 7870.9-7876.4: 67.6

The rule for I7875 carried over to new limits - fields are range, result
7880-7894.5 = 67.5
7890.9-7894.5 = 64.5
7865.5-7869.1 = 69.6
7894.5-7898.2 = 67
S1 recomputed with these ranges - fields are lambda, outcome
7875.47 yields 67.4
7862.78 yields 69.3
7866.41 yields 69.5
